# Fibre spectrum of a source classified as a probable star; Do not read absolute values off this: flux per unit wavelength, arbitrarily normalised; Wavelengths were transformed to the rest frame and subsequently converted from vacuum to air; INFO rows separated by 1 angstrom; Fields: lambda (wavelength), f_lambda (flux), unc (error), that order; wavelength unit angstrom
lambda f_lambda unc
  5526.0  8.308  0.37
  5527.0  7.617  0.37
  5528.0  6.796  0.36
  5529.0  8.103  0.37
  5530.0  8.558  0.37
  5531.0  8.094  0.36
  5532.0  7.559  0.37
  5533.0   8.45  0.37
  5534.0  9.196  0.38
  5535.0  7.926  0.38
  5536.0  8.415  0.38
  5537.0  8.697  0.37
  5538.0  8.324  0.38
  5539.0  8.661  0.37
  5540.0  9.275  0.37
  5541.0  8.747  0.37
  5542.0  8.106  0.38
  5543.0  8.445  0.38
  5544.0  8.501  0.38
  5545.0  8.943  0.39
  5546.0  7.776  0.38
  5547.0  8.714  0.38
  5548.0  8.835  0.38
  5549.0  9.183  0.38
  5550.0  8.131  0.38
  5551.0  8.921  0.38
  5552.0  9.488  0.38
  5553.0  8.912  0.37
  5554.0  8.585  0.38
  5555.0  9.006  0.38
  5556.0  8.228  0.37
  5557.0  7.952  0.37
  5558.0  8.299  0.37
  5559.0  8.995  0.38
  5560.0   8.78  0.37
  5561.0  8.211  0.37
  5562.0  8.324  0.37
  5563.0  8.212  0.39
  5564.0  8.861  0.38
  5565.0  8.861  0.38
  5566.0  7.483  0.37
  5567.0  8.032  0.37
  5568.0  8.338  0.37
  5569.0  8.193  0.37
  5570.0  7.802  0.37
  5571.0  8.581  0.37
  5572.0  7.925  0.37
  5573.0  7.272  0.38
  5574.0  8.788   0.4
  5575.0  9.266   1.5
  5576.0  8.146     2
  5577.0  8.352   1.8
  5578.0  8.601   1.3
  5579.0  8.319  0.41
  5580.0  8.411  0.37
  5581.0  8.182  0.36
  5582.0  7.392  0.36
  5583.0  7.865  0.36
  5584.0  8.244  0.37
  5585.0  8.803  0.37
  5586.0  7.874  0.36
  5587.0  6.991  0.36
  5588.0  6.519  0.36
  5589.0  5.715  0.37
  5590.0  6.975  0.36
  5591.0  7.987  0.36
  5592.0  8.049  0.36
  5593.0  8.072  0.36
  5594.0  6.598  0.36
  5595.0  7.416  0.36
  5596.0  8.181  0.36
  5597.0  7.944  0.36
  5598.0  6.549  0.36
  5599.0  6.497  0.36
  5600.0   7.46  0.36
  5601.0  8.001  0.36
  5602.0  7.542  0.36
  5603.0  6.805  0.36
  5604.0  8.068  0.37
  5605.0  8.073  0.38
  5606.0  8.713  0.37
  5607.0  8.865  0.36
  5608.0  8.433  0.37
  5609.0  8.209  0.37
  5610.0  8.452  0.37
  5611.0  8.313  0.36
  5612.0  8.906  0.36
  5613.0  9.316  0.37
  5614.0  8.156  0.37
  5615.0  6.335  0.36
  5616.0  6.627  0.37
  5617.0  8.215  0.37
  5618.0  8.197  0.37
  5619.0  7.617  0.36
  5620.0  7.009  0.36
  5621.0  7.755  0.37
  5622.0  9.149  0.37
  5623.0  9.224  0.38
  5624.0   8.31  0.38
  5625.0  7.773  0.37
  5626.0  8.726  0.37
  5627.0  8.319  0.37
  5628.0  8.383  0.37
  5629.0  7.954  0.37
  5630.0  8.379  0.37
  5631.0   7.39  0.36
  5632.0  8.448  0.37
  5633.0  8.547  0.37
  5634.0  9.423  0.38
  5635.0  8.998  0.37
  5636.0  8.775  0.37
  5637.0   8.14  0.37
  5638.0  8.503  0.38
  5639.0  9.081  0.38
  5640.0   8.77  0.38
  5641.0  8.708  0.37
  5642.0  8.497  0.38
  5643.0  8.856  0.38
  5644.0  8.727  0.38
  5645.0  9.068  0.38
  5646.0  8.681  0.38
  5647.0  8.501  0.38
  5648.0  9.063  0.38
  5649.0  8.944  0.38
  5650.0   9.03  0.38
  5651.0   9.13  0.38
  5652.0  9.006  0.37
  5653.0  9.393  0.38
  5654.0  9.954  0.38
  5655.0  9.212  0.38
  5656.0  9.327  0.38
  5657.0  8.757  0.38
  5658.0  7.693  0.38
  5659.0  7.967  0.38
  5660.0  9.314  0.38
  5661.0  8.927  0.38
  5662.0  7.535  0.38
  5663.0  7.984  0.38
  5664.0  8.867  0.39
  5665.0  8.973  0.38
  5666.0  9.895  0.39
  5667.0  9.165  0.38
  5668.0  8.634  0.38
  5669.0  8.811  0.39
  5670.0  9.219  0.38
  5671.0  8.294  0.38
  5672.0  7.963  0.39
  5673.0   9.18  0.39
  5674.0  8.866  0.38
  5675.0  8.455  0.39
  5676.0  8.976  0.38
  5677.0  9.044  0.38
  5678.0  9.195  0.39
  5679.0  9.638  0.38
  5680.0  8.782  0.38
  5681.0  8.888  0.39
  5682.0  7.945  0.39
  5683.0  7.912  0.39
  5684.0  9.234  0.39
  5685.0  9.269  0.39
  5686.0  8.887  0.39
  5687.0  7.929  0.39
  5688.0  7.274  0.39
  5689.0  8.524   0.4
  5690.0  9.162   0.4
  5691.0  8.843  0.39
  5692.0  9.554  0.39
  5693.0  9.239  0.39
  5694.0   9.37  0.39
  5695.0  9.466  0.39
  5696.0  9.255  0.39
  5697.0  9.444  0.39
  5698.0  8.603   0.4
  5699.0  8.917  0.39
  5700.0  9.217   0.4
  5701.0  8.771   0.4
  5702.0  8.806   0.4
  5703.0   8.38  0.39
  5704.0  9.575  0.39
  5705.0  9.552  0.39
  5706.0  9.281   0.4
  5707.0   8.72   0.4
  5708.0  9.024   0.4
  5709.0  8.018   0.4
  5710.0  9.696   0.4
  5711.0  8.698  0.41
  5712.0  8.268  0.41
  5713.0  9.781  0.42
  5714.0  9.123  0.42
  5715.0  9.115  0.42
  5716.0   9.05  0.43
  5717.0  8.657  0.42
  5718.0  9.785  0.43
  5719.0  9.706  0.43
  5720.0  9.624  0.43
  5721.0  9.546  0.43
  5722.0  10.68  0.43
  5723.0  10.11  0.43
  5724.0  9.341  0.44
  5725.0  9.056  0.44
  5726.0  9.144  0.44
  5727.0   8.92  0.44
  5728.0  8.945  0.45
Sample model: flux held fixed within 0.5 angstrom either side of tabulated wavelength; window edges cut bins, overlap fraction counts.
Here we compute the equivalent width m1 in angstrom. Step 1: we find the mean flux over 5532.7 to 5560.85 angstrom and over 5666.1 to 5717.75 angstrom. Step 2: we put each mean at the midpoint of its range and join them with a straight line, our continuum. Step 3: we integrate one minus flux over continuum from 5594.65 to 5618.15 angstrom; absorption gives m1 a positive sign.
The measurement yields 2.3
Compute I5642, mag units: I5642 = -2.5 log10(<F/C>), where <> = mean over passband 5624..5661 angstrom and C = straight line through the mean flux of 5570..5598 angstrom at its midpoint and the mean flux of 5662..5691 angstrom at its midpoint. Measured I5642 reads -0.04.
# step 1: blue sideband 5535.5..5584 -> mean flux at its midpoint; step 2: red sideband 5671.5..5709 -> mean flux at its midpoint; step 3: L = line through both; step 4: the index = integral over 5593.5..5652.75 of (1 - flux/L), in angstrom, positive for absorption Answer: 2.8 angstrom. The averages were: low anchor 8.44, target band 8.25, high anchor 8.88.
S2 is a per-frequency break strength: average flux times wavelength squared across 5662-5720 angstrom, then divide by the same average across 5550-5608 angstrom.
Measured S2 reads 1.15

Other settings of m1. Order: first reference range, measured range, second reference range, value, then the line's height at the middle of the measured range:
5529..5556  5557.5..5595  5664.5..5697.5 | 2.7 angstrom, 8.65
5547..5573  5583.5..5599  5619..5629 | 1.7 angstrom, 8.36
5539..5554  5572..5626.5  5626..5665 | 4.9 angstrom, 8.7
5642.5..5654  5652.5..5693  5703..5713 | 0.9 angstrom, 8.99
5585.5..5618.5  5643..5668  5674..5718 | -1.4 angstrom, 8.4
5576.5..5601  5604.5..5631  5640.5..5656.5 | 0.3 angstrom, 8.3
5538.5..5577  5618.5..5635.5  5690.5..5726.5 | 1.0 angstrom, 8.82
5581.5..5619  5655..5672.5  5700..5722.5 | -0.2 angstrom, 8.56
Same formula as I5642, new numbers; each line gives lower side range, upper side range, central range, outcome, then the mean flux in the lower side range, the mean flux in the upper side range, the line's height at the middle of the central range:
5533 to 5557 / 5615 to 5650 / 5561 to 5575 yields 0.043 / 8.63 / 8.41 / 8.58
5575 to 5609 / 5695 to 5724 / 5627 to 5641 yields -0.030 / 7.78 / 9.2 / 8.28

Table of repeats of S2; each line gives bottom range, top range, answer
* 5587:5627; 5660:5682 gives 1.15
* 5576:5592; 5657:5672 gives 1.14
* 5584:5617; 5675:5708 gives 1.19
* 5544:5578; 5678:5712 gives 1.10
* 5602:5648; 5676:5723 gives 1.11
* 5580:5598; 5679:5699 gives 1.21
